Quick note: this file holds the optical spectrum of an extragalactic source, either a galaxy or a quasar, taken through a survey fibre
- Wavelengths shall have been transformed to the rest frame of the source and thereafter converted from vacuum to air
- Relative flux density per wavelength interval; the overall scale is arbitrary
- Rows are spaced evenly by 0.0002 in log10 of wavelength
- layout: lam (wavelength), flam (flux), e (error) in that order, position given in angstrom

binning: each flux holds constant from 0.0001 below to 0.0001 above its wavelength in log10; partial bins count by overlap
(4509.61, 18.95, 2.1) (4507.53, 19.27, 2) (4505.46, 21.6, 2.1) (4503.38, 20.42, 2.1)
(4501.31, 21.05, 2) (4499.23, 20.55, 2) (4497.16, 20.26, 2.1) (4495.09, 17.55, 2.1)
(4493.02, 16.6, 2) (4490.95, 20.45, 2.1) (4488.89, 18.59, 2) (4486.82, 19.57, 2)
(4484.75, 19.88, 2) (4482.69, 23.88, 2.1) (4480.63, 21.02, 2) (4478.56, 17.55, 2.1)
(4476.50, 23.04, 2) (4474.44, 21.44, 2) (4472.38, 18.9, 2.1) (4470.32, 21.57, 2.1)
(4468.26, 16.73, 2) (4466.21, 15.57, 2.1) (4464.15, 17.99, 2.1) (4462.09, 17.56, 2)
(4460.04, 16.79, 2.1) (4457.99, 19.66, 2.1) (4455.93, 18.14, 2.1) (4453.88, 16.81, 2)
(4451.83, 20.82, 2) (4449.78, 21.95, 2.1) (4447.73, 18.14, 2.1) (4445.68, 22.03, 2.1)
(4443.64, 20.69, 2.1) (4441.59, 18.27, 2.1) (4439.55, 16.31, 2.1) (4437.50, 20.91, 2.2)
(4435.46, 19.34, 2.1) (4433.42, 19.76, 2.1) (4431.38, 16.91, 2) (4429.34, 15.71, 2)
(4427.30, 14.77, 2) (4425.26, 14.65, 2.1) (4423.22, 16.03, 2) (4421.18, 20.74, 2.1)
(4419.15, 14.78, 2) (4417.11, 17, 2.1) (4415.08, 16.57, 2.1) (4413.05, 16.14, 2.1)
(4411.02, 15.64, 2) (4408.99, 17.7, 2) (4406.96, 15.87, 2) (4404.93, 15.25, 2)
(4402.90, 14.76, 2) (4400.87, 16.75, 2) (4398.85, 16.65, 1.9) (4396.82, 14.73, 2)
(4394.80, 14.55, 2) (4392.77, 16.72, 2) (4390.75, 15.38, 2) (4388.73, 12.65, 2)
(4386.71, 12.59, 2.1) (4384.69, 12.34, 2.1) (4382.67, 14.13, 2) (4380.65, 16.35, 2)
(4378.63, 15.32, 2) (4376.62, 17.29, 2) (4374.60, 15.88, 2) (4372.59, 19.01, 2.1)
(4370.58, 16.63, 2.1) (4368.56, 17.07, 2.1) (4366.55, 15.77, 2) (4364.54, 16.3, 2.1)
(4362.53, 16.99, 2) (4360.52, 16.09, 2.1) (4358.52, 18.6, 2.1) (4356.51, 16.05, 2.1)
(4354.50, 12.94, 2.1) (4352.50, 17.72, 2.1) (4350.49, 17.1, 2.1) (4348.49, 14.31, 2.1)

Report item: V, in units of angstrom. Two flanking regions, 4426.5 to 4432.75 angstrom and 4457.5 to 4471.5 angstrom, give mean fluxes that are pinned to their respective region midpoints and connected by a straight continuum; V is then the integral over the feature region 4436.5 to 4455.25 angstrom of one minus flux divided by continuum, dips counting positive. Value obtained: -2.87 angstrom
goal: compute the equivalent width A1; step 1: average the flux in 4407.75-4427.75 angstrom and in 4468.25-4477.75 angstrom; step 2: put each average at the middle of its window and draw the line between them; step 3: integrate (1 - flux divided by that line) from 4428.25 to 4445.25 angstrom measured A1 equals -0.65 angstrom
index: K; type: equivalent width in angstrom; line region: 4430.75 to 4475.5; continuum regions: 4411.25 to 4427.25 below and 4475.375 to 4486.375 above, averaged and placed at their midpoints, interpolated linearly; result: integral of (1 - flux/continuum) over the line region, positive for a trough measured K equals -0.2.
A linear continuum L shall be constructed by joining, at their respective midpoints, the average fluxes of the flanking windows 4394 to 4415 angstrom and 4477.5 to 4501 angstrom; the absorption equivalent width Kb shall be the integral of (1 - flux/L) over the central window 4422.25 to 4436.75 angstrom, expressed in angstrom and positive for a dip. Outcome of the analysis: 0.2 angstrom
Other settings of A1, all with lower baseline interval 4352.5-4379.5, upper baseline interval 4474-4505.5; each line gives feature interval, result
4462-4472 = 0.8 angstrom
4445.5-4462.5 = 0.1 angstrom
